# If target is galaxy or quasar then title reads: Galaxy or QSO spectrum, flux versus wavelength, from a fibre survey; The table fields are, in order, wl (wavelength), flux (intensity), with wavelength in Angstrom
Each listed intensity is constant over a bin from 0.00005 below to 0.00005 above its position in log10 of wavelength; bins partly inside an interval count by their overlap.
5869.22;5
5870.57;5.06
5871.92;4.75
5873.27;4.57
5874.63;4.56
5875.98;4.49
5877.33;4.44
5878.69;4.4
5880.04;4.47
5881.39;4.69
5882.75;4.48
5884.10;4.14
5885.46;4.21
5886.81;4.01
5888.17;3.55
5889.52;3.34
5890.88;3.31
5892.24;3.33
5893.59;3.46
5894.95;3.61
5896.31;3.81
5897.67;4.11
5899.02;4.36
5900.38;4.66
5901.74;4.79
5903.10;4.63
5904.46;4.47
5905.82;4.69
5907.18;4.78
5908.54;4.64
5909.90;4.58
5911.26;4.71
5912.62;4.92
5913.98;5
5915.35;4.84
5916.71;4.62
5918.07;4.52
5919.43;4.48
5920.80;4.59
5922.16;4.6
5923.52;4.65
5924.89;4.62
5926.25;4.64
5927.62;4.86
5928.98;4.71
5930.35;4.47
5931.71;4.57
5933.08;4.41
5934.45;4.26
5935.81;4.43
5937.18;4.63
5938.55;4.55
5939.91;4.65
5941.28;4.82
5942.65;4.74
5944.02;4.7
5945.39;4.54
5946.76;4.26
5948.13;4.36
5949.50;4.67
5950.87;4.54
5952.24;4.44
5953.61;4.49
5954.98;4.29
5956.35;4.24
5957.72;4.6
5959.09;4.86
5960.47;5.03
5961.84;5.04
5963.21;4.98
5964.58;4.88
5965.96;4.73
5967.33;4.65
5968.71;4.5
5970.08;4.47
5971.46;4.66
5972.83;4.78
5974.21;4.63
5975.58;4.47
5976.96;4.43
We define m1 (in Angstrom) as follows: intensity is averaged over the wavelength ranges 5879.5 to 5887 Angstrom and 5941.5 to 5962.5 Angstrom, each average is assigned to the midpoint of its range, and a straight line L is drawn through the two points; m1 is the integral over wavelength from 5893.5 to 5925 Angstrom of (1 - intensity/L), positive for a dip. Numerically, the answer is -0.6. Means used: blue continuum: 4.35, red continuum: 4.59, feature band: 4.52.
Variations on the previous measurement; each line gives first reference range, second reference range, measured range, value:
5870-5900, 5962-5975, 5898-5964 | -2.49 Angstrom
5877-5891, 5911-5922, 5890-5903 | 1.17 Angstrom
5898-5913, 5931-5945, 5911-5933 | -0.28 Angstrom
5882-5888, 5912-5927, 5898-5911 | -0.47 Angstrom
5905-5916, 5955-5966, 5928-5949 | 0.97 Angstrom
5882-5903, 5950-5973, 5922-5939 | -0.88 Angstrom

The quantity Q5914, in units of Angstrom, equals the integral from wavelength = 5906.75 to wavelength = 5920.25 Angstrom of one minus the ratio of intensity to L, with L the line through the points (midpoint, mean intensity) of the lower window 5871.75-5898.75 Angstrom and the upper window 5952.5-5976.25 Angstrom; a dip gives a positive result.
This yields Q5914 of -1.3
